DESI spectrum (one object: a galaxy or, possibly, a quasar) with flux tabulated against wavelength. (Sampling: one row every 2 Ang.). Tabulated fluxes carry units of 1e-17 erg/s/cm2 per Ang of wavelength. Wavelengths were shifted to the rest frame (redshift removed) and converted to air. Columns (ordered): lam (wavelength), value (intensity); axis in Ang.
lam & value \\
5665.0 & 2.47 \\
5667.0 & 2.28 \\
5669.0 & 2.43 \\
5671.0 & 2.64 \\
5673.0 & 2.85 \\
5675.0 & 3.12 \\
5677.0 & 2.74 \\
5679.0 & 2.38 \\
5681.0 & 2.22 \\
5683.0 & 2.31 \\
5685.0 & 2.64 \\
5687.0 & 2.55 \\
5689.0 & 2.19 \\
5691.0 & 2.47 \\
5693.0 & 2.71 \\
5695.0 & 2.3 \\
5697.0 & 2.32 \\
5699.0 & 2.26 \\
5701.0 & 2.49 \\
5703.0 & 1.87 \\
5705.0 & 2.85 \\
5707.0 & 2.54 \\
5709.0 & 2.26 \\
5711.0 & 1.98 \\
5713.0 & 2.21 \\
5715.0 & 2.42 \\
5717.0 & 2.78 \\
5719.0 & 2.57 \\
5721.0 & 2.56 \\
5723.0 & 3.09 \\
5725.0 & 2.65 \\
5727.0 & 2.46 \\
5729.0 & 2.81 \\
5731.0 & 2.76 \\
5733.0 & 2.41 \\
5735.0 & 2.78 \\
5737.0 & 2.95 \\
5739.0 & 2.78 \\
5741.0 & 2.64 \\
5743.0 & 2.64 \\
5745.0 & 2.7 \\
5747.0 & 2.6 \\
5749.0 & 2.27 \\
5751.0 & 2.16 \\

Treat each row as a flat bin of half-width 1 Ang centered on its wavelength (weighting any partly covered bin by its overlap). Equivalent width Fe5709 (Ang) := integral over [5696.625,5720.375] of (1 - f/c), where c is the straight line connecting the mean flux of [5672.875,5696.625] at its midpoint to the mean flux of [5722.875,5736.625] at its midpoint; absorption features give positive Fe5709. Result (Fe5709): 2.1 Ang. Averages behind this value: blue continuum 2.52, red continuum 2.7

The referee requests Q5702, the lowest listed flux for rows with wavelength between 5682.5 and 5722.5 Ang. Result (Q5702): 1.87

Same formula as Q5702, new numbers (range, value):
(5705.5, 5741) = 1.98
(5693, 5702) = 2.26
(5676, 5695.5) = 2.19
